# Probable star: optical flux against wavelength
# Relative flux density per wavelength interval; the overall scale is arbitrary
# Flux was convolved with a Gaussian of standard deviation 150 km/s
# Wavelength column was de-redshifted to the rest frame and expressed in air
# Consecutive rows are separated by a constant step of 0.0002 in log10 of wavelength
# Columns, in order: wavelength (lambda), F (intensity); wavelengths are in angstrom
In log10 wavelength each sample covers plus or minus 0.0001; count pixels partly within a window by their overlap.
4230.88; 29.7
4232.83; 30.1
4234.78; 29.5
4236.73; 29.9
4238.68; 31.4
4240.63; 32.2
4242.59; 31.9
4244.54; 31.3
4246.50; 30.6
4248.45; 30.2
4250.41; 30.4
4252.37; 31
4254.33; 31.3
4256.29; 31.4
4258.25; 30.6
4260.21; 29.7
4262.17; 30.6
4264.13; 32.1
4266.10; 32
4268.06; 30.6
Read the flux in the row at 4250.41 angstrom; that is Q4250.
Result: 30.4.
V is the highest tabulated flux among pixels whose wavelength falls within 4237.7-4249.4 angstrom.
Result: 32.2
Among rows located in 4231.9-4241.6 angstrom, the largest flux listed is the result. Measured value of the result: 32.2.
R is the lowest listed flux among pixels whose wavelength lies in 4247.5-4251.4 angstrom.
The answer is 30.2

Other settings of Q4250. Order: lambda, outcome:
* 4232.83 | 30.1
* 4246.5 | 30.6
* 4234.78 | 29.5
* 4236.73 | 29.9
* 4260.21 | 29.7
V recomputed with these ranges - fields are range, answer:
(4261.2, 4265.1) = 32.1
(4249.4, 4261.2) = 31.4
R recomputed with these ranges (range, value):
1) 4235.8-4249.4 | 29.9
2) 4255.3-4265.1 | 29.7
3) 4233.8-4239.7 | 29.5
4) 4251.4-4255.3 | 31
